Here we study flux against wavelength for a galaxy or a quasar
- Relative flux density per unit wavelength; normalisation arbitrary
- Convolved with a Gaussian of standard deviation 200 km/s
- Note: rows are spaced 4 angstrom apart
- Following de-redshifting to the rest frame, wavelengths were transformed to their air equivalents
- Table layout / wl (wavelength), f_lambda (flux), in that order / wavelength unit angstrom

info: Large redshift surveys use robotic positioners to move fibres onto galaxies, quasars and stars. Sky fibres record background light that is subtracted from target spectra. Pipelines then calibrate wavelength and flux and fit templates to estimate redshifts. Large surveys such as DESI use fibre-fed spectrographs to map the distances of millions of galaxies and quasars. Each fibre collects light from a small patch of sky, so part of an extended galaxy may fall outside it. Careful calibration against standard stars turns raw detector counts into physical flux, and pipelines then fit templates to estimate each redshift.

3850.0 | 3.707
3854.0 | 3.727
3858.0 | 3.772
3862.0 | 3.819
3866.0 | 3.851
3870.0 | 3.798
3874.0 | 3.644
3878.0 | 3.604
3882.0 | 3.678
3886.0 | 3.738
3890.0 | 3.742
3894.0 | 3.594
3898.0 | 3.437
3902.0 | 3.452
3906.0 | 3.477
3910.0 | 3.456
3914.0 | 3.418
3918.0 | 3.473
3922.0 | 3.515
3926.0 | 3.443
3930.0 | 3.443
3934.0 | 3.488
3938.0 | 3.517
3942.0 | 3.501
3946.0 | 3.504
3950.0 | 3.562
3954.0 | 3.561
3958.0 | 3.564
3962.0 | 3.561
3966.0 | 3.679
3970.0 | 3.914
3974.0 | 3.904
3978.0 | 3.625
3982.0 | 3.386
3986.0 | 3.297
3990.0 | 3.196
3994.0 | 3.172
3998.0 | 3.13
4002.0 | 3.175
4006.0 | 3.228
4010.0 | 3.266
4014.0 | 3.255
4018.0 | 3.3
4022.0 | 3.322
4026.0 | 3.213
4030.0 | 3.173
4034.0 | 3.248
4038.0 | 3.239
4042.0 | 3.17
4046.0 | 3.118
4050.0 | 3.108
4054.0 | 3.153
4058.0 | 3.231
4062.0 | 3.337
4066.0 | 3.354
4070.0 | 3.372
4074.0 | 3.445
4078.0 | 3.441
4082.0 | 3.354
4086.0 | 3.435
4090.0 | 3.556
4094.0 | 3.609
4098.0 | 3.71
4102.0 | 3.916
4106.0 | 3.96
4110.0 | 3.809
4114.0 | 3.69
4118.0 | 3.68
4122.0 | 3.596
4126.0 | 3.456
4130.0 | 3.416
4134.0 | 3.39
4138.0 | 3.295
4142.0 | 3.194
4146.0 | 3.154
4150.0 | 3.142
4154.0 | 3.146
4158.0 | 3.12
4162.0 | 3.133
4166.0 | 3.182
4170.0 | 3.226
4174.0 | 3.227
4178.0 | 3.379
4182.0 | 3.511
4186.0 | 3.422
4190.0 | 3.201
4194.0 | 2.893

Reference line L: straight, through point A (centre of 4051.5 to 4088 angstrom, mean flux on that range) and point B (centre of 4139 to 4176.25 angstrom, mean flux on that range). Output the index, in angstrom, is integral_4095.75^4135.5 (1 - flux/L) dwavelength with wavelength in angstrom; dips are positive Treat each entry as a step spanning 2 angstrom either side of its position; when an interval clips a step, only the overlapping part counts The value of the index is -5.00 angstrom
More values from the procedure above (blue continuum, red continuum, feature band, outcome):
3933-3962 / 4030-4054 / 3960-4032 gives -0.6 angstrom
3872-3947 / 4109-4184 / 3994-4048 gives 3.6 angstrom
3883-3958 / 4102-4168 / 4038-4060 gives 1.9 angstrom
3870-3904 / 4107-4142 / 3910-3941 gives 1.2 angstrom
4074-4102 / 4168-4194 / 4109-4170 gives 1.0 angstrom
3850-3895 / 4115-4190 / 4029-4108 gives 0.9 angstrom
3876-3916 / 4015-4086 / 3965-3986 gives -1.5 angstrom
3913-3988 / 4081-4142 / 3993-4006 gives 1.4 angstrom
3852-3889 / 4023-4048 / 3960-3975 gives -1.5 angstrom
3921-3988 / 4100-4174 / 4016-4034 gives 1.3 angstrom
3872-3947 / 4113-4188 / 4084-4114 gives -3.0 angstrom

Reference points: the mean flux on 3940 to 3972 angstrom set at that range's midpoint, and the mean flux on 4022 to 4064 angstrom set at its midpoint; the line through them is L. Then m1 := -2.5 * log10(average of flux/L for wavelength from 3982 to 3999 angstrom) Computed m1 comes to 0.07 mag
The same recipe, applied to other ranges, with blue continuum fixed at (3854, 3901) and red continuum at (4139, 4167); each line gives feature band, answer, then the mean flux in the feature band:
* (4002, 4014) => 0.07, 3.24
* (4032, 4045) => 0.06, 3.21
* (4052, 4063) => 0.04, 3.23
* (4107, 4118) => -0.16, 3.76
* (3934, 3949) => 0.02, 3.51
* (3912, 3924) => 0.04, 3.47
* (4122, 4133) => -0.08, 3.46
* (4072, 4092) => -0.05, 3.45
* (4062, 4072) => -0.01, 3.36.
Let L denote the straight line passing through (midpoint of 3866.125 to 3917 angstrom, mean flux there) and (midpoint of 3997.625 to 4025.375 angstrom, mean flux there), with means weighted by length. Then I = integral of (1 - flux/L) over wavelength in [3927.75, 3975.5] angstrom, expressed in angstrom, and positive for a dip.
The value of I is -2.5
